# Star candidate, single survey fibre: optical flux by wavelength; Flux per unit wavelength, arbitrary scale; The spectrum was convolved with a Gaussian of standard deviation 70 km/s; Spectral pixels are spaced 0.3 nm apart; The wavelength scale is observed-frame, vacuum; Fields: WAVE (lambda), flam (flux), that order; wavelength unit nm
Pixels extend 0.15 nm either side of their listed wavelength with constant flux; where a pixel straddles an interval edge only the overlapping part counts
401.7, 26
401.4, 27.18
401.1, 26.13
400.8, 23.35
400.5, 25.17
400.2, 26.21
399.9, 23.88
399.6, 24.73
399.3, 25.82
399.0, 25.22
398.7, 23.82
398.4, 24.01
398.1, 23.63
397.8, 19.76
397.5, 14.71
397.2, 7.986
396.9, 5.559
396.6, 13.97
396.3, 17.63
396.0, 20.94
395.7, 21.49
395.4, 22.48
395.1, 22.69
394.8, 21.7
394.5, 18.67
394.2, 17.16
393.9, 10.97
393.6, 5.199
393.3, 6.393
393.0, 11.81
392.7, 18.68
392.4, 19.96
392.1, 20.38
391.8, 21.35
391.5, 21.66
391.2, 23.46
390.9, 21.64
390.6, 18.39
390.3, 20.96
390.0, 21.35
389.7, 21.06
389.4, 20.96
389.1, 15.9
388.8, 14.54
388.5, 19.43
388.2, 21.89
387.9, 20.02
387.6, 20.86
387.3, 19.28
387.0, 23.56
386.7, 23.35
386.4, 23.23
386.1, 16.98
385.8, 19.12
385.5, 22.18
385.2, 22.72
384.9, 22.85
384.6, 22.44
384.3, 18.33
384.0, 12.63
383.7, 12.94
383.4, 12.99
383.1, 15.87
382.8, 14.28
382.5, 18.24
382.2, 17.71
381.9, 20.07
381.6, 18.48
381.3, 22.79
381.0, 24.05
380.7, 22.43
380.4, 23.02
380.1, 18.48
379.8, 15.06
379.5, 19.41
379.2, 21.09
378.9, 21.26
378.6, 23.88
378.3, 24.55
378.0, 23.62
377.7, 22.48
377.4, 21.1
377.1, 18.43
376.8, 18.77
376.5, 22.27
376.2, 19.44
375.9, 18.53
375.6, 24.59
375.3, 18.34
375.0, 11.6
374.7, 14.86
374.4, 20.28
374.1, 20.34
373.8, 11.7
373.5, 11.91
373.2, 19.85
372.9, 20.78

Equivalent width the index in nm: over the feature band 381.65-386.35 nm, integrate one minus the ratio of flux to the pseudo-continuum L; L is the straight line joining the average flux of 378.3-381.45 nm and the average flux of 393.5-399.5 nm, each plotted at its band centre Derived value 0.56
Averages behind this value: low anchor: 21.3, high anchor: 18.3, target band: 18.1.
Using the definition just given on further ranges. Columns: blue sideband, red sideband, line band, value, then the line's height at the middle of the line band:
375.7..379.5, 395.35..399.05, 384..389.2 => -0.08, 19.9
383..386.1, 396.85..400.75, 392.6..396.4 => 0.71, 20.3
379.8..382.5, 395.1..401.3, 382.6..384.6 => 0.52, 20.5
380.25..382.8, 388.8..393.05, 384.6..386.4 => -0.08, 20.2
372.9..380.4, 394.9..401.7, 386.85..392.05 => 0.03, 20.5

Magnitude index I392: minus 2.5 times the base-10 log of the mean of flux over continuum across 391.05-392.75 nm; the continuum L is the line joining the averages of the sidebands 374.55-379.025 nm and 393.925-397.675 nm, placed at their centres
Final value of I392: -0.195 mag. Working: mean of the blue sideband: 20.2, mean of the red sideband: 16.9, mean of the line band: 21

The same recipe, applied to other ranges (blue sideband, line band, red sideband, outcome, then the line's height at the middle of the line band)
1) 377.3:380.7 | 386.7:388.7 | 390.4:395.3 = -0.103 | 19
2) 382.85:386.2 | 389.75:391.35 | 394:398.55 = -0.173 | 18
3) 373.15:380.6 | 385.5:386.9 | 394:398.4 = -0.124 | 18.7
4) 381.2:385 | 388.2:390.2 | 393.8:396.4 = -0.036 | 18.5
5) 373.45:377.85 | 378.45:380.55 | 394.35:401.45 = -0.079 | 18.9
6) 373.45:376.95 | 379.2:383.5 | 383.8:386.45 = 0.007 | 19.1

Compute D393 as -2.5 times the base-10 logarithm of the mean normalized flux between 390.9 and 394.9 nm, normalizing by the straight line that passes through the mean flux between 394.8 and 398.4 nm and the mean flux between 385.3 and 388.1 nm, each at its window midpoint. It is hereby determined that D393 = 0.134 mag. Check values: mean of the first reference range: 21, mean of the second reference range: 17.8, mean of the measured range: 16.8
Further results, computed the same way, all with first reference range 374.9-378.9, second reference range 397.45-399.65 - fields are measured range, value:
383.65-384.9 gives 0.22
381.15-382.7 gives 0.10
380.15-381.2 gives -0.08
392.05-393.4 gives 0.40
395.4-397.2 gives 0.39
